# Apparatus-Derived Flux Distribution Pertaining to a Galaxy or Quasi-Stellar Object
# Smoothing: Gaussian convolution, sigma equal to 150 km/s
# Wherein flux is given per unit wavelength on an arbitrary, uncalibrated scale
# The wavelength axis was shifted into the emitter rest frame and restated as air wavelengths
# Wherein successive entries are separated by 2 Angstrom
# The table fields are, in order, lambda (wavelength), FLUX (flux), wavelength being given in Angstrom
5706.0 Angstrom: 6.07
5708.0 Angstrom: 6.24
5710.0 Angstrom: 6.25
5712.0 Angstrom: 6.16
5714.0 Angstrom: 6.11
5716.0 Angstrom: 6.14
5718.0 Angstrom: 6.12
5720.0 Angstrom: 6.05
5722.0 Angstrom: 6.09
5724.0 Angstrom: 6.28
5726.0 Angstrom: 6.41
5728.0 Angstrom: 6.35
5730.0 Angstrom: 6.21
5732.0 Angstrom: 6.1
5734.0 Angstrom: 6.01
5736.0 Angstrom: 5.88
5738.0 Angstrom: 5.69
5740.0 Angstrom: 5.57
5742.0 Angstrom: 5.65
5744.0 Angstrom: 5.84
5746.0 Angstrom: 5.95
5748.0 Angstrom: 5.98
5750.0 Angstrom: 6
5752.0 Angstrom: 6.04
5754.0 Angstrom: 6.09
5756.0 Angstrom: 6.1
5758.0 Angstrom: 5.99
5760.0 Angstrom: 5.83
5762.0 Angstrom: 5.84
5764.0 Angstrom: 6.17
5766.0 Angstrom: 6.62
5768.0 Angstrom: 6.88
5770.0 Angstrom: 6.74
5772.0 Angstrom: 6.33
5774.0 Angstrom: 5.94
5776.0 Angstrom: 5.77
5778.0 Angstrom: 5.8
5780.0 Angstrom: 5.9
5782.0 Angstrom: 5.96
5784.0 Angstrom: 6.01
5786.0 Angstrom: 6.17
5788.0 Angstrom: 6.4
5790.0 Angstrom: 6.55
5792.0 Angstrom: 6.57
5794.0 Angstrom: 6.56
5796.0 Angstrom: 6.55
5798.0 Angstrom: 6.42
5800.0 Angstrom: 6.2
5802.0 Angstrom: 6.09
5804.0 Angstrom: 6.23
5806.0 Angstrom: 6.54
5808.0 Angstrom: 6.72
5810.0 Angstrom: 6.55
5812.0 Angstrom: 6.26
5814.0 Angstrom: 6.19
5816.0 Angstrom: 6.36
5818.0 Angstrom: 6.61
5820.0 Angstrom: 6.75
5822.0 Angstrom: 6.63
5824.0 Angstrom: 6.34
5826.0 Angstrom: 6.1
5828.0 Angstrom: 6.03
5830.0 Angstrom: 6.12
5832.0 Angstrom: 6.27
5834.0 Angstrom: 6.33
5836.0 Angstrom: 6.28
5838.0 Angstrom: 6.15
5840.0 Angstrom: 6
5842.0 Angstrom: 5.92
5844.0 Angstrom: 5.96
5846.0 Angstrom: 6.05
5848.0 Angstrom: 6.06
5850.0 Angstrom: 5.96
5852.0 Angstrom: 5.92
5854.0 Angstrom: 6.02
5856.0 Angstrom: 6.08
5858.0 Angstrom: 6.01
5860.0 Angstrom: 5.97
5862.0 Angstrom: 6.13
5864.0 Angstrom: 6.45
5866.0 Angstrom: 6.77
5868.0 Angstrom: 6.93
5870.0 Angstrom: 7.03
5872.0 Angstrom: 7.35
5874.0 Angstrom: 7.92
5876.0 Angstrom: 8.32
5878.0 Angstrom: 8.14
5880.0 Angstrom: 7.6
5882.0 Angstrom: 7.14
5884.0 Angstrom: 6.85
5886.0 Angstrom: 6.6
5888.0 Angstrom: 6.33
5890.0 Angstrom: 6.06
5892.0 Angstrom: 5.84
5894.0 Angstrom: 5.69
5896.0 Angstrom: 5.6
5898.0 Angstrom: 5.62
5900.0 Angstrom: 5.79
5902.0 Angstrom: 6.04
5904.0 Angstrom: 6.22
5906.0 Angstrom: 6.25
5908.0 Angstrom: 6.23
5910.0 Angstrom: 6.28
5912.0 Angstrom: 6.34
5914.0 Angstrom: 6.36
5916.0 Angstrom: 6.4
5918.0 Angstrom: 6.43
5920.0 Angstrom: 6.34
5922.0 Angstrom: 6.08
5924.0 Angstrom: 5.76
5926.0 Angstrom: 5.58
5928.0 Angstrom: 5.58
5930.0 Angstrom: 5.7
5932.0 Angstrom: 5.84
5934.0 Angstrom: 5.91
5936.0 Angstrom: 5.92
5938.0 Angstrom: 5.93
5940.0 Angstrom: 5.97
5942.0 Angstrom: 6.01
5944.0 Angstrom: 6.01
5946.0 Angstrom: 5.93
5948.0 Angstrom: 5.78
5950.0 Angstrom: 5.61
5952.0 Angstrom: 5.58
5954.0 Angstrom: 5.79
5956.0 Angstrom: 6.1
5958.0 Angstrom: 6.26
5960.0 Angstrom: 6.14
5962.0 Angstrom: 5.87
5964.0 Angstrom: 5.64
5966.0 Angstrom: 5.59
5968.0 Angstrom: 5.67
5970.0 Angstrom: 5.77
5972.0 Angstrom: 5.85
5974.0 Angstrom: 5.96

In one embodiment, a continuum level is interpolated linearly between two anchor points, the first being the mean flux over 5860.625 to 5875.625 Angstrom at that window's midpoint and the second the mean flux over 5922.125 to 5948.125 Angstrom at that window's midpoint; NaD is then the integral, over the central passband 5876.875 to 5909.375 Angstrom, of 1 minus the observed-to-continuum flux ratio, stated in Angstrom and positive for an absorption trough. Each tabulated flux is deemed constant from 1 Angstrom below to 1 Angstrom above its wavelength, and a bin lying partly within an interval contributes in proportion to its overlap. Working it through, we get 0.90 Angstrom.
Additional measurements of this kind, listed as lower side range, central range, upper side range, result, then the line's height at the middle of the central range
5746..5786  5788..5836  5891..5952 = -2.6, 6.06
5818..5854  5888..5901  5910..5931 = 0.6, 6.1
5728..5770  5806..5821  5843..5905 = -0.6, 6.26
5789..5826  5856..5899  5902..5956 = -3.4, 6.19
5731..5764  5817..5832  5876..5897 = -0.1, 6.33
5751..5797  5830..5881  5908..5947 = -3.6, 6.11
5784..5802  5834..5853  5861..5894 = 1.9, 6.71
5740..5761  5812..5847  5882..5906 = -1.2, 6.03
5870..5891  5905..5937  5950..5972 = 2.3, 6.52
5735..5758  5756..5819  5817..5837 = -1.6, 6.12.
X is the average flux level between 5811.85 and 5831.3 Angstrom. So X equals 6.34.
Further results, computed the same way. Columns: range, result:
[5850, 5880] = 6.79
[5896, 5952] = 5.98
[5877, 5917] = 6.37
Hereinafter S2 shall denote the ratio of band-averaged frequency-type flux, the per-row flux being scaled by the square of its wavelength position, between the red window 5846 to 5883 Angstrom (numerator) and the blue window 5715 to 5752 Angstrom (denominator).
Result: 1.17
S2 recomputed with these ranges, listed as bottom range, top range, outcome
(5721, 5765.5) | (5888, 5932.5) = 1.06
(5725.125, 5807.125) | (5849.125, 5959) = 1.07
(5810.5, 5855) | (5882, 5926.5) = 1.02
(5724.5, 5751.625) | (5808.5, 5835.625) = 1.09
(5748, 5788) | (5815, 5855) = 1.04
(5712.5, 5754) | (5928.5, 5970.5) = 1.05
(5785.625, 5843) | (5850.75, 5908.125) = 1.05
